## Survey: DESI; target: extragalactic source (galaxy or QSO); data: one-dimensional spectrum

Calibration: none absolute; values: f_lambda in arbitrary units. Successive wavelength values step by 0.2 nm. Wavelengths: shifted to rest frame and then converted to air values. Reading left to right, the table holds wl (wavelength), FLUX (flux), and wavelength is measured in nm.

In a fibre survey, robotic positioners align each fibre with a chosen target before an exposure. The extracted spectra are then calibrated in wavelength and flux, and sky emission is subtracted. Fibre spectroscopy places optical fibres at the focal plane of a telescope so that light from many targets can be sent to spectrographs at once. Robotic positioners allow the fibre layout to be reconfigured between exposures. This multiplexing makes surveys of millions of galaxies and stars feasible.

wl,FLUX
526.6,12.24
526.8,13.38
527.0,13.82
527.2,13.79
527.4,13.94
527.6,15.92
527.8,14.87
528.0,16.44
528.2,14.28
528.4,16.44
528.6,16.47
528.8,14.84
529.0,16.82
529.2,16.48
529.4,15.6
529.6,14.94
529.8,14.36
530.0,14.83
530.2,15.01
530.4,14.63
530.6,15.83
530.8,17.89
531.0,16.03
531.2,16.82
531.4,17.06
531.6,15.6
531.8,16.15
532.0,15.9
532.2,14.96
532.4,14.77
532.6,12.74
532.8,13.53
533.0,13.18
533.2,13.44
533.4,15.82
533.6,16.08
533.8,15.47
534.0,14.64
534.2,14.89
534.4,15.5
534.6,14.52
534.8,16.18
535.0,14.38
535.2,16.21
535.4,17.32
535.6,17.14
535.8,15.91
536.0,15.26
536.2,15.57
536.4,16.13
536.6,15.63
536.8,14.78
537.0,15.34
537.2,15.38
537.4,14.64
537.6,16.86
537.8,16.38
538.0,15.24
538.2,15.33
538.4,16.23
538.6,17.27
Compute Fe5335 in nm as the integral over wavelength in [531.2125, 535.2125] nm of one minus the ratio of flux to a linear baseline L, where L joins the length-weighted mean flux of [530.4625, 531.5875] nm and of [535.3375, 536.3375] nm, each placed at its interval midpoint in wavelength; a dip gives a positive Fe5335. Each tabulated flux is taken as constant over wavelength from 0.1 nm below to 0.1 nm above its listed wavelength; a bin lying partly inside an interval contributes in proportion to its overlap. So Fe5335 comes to 0.326 nm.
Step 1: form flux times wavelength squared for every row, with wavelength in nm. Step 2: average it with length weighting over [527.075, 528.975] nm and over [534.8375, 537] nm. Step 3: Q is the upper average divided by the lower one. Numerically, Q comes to 1.07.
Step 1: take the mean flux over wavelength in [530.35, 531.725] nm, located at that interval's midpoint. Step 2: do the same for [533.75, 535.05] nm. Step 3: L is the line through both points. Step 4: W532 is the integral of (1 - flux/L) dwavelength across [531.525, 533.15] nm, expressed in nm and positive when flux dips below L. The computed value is 0.13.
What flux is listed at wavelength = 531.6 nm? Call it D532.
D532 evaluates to 15.6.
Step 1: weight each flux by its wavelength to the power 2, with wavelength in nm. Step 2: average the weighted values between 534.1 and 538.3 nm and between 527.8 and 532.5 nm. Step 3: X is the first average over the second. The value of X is 1.02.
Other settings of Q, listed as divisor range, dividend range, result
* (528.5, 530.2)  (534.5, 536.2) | 1.05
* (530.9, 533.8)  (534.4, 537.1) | 1.05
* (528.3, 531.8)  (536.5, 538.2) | 1.01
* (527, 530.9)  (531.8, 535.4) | 0.99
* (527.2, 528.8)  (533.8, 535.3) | 1.02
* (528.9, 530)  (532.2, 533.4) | 0.90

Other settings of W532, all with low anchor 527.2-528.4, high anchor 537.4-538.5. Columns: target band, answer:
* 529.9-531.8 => -0.08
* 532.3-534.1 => 0.13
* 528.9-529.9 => -0.03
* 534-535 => 0.03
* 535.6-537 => 0.01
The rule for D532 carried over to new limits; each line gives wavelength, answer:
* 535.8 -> 15.91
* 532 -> 15.9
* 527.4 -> 13.94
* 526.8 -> 13.38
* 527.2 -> 13.79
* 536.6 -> 15.63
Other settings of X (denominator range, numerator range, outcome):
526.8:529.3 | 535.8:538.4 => 1.06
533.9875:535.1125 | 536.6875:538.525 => 1.05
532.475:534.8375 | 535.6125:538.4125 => 1.08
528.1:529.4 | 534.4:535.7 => 1.03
